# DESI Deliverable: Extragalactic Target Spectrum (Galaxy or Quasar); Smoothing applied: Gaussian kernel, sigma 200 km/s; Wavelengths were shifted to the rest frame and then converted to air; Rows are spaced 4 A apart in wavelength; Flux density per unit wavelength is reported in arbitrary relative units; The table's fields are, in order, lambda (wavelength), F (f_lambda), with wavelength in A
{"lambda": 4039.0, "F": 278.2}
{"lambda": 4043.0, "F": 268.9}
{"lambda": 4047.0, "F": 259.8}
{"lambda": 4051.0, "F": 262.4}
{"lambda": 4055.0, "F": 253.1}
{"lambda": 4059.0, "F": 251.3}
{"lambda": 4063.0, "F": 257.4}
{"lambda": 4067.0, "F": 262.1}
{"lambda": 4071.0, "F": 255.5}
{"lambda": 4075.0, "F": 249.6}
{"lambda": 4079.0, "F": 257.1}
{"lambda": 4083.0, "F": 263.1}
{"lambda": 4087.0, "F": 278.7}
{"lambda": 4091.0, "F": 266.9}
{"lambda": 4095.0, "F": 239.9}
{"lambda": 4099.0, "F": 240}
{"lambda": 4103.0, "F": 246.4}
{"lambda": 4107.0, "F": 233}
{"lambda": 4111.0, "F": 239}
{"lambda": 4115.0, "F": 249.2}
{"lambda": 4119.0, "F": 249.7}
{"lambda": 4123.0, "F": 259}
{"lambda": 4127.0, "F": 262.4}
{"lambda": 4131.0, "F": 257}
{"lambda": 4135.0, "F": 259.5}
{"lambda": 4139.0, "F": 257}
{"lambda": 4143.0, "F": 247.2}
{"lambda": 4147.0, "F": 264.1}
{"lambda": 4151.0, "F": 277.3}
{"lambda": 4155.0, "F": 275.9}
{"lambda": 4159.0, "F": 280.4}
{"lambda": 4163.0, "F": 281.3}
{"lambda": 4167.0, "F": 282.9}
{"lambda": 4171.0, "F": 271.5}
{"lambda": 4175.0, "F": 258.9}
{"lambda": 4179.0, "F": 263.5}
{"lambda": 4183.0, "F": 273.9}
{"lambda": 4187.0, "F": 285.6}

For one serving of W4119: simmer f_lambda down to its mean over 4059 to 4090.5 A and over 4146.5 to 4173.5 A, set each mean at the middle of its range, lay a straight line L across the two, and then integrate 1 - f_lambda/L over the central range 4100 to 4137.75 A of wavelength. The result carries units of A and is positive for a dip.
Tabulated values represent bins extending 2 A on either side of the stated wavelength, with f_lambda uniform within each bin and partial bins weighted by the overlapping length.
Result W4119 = 2.6 A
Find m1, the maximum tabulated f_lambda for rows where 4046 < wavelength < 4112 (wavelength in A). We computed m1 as 278.7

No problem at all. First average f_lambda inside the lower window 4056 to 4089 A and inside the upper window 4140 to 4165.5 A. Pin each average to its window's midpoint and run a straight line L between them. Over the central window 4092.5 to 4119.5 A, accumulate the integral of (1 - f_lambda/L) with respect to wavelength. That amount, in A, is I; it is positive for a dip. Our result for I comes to 2.2 A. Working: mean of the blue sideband 259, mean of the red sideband 271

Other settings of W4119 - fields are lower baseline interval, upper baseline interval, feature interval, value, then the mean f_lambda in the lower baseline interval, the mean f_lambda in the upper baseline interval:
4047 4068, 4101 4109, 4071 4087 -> -0.6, 257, 240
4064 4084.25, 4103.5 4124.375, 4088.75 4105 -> 0.1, 257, 246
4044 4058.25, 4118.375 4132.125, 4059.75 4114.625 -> 1.1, 259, 258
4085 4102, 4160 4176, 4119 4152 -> 0.9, 256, 275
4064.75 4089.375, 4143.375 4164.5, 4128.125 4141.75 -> 0.6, 261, 273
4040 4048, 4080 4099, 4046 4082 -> 1.0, 267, 260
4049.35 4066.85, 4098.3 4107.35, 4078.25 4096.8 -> -1.1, 257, 241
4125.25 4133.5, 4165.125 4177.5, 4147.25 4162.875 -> -0.6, 260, 271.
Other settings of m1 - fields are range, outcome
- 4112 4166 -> 281.3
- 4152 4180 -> 282.9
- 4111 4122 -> 249.7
